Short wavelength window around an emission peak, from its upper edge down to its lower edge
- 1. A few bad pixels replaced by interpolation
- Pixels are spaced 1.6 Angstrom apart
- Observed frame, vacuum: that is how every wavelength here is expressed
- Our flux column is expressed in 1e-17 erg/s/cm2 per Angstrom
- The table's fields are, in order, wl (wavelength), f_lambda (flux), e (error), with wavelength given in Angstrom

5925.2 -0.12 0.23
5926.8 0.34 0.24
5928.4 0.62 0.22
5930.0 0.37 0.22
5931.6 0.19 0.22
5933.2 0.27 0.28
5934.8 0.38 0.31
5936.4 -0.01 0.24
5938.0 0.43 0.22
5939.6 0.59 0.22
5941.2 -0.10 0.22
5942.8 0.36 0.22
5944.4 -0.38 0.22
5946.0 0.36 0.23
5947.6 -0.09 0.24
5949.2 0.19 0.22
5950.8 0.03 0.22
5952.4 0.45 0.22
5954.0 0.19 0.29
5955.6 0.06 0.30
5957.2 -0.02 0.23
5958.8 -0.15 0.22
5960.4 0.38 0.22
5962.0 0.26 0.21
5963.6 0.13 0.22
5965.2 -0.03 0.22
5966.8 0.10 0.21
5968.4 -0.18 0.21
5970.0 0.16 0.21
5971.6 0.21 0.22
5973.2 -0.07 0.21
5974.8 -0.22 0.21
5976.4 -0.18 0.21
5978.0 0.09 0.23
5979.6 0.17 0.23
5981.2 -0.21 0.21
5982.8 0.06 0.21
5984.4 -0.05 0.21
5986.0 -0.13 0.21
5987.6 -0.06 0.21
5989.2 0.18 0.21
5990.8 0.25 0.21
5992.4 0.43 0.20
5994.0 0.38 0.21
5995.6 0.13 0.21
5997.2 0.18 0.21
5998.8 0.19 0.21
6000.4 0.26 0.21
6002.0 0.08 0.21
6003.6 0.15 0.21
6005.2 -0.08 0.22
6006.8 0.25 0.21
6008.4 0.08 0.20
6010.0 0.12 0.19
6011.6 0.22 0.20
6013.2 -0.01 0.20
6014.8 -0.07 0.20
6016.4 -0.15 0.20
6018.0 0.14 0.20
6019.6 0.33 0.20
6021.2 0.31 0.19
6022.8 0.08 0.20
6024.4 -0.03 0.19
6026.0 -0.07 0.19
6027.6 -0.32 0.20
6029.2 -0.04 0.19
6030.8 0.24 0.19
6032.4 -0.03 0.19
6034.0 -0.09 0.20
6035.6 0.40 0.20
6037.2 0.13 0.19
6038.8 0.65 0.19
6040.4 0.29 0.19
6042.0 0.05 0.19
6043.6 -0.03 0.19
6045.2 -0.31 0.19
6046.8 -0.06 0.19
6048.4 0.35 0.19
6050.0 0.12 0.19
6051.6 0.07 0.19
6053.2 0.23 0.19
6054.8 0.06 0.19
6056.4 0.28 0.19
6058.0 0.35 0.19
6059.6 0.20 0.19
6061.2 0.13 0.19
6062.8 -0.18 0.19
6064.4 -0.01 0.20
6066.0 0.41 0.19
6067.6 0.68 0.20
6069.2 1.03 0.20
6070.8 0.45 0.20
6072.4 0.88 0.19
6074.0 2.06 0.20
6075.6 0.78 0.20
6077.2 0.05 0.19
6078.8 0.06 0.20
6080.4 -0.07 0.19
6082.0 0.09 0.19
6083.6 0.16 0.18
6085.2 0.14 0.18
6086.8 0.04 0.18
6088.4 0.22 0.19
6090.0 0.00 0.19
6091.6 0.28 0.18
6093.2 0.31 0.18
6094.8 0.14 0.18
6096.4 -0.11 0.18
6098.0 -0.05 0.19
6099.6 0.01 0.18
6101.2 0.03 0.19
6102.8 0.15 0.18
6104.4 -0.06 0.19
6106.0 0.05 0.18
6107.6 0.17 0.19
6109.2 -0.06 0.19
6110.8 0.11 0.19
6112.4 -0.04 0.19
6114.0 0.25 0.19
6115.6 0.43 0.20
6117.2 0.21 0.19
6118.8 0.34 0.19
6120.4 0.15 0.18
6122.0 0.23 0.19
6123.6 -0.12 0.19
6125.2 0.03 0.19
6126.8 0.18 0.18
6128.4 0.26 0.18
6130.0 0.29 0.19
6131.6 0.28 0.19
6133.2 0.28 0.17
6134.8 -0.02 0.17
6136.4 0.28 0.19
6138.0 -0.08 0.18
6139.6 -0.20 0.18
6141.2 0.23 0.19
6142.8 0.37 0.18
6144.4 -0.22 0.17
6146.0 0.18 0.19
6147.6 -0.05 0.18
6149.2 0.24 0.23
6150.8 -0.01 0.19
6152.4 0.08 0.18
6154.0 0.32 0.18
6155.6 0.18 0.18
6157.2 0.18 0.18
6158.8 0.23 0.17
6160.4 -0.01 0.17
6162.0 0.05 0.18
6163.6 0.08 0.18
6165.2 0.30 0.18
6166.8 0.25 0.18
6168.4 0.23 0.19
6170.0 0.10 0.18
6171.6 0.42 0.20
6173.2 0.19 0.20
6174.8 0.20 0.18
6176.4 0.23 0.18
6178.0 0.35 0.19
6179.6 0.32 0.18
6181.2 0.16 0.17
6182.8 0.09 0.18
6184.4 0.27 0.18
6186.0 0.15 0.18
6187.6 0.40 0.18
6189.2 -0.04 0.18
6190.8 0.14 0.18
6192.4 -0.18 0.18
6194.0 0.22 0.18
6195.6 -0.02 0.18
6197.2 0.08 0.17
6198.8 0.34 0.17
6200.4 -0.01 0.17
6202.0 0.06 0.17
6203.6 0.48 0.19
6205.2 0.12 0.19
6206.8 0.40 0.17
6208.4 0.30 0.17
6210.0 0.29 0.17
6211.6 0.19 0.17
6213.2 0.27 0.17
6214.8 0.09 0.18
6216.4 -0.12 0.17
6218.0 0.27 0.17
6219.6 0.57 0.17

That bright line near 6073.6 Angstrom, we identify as [O II]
